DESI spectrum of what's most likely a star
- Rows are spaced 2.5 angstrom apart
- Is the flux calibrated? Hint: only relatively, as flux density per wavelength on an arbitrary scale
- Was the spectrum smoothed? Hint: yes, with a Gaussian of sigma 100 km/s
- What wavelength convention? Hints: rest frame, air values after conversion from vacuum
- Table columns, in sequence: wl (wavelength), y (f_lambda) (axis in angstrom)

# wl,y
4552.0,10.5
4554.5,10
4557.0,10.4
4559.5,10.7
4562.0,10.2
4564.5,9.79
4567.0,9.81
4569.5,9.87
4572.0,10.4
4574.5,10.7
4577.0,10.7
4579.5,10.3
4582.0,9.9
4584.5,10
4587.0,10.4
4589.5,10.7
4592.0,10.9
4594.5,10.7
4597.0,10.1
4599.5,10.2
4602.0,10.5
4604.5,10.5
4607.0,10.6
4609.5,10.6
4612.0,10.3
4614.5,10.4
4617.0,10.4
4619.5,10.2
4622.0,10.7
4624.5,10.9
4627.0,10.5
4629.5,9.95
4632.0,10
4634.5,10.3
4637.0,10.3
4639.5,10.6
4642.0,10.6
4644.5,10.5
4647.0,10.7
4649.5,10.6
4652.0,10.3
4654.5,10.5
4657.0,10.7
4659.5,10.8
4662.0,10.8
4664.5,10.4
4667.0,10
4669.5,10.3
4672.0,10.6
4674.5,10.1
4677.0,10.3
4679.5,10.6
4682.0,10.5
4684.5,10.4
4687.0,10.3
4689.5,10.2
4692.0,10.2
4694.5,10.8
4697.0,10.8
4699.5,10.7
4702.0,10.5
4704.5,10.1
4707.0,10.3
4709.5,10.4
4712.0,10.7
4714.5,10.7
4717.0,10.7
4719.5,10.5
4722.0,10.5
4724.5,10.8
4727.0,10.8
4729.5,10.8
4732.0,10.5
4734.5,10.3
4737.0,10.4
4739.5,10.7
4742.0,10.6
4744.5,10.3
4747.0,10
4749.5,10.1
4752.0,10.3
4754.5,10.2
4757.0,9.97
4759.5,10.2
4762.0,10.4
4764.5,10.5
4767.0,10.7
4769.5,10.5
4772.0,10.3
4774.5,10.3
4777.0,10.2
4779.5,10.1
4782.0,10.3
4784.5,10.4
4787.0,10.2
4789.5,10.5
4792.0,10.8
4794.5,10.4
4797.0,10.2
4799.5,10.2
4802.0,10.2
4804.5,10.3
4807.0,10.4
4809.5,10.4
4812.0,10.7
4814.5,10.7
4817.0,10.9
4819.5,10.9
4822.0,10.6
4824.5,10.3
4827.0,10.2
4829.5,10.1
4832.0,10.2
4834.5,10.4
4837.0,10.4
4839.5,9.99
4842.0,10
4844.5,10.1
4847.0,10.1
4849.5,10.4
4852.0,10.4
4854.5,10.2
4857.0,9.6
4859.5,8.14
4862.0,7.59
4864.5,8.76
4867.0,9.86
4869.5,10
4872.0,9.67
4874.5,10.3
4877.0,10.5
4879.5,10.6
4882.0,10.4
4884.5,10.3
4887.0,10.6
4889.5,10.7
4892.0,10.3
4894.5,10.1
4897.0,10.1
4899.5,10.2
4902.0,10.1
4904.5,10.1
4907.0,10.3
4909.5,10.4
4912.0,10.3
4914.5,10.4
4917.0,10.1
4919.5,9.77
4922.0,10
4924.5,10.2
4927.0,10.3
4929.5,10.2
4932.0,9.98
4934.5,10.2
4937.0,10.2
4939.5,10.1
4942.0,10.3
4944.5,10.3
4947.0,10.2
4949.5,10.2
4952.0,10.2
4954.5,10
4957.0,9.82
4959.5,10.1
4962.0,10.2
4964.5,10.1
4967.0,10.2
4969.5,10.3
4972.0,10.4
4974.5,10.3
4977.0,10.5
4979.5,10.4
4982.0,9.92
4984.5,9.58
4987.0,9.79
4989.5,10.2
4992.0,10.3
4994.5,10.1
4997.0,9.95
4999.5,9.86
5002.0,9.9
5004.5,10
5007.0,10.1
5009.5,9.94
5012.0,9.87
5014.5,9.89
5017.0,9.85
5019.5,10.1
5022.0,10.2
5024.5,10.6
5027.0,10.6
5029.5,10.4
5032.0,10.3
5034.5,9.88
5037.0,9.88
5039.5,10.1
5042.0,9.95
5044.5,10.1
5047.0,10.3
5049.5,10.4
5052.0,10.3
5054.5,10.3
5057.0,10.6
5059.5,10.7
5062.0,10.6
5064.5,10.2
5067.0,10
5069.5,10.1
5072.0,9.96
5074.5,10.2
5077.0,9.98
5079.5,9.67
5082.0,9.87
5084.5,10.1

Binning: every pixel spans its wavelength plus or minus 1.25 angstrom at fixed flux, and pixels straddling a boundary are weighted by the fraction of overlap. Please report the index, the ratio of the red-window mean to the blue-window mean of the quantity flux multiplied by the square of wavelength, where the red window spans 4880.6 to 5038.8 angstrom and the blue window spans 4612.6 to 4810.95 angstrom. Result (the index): 1.08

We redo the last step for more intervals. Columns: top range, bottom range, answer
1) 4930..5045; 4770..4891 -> 1.06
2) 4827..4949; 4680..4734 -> 1.03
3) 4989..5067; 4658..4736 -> 1.11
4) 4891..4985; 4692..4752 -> 1.06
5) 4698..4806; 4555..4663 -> 1.06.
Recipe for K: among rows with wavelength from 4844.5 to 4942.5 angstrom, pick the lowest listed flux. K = 7.59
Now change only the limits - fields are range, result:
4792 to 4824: 10.2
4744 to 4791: 9.97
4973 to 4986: 9.58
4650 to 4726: 10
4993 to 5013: 9.86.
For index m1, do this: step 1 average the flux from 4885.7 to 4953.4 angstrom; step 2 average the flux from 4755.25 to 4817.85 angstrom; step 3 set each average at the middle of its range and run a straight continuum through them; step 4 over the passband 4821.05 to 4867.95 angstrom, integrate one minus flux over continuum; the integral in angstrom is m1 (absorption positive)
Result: 2.1 angstrom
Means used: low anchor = 10.4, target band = 9.86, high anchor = 10.2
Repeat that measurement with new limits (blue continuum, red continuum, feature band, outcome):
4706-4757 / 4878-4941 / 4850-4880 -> 1.9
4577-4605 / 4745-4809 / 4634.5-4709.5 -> -0.8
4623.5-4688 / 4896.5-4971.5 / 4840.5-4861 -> 0.8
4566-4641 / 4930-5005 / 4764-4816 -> -0.7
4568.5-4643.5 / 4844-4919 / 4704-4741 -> -1.1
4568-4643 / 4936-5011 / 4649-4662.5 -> -0.3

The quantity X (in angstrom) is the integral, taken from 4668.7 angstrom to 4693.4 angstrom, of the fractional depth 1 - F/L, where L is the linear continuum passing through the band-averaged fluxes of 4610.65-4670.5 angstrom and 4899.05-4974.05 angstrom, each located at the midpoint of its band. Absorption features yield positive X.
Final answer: 0.1 angstrom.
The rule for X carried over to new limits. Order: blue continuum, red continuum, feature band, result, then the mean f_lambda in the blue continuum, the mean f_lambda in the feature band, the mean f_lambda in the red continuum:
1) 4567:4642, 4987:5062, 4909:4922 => 0.1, 10.4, 10.2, 10.2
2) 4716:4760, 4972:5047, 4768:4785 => 0.1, 10.4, 10.3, 10.1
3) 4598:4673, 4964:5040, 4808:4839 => -0.6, 10.5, 10.5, 10.1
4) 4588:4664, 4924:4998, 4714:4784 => -0.3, 10.5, 10.4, 10.2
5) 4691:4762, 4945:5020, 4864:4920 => 0.1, 10.5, 10.2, 10.1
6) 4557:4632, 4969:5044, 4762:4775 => -0.3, 10.4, 10.5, 10.1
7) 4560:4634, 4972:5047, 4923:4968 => -0.1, 10.4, 10.2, 10.1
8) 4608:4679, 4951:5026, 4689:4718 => -0.4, 10.4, 10.5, 10.1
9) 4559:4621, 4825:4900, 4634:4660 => -0.6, 10.4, 10.5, 10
